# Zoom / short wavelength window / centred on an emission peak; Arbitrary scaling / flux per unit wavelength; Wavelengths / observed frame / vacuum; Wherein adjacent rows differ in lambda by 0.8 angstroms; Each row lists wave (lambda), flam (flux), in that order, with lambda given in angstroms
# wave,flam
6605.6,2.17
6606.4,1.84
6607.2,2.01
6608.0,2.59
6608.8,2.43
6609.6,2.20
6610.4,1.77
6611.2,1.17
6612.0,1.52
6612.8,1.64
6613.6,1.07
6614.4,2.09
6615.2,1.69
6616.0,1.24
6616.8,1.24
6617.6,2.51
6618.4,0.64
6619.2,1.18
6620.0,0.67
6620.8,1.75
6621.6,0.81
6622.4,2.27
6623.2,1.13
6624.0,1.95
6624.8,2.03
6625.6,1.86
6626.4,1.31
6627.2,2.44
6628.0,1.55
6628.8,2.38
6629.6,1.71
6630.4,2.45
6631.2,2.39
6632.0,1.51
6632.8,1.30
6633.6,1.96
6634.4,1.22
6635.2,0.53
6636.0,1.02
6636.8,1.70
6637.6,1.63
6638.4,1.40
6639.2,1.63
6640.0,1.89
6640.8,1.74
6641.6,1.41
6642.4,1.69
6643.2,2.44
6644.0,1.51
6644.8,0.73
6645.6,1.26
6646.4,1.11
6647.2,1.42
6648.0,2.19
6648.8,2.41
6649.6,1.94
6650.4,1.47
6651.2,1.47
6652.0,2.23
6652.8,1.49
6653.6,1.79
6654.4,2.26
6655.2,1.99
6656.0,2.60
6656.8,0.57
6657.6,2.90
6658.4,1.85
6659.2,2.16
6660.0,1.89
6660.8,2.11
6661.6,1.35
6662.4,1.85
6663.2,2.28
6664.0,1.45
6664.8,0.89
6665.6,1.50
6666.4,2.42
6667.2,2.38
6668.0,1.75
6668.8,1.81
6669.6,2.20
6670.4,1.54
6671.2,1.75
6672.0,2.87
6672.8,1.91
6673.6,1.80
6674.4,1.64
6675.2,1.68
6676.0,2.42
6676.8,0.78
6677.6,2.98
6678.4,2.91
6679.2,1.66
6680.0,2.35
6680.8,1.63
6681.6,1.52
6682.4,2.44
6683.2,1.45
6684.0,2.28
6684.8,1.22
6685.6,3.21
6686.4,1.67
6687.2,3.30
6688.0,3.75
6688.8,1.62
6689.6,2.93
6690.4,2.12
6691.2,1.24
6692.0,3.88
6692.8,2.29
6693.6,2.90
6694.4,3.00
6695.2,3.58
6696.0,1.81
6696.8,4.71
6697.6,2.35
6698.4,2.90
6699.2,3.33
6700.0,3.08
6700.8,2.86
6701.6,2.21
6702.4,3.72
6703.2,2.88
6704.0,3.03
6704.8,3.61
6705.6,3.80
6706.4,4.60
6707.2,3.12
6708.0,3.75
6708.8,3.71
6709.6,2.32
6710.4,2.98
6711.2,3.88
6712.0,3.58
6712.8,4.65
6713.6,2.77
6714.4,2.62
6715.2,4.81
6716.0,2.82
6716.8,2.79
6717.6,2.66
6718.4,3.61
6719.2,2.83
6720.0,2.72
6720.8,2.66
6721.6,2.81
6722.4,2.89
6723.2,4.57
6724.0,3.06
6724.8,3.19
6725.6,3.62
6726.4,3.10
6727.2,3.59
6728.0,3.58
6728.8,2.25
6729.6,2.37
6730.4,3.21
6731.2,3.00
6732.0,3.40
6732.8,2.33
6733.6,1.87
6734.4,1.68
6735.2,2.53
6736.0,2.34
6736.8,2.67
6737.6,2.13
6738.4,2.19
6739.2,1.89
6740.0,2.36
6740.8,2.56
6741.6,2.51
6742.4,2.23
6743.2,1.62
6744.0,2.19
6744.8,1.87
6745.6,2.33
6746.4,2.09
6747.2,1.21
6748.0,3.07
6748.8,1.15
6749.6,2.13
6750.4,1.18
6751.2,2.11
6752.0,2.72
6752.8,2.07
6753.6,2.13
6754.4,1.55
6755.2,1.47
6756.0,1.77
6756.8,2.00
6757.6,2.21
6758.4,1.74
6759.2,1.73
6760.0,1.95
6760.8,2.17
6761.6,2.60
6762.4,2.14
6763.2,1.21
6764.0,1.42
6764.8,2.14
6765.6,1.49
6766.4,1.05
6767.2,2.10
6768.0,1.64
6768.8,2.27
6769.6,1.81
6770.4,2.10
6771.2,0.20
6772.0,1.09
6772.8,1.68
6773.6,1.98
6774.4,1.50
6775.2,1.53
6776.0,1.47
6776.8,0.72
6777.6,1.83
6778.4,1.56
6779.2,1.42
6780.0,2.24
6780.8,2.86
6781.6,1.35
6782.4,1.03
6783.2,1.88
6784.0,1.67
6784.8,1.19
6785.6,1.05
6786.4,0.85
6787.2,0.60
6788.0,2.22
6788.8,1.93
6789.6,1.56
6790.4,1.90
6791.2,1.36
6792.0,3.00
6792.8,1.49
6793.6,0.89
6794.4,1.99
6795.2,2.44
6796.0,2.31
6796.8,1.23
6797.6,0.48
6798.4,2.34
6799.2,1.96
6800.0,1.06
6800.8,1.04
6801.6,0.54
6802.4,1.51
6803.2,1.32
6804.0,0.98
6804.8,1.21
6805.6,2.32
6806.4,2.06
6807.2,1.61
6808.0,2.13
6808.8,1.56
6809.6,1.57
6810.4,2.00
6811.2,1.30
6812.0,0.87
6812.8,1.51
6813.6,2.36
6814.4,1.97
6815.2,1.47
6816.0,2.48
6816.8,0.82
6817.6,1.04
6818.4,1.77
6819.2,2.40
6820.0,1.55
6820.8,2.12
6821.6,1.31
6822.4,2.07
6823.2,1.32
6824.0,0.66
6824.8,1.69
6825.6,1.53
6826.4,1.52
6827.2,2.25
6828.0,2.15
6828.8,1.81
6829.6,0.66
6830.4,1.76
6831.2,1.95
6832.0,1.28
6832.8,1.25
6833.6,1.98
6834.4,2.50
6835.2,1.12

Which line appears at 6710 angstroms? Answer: Mg II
